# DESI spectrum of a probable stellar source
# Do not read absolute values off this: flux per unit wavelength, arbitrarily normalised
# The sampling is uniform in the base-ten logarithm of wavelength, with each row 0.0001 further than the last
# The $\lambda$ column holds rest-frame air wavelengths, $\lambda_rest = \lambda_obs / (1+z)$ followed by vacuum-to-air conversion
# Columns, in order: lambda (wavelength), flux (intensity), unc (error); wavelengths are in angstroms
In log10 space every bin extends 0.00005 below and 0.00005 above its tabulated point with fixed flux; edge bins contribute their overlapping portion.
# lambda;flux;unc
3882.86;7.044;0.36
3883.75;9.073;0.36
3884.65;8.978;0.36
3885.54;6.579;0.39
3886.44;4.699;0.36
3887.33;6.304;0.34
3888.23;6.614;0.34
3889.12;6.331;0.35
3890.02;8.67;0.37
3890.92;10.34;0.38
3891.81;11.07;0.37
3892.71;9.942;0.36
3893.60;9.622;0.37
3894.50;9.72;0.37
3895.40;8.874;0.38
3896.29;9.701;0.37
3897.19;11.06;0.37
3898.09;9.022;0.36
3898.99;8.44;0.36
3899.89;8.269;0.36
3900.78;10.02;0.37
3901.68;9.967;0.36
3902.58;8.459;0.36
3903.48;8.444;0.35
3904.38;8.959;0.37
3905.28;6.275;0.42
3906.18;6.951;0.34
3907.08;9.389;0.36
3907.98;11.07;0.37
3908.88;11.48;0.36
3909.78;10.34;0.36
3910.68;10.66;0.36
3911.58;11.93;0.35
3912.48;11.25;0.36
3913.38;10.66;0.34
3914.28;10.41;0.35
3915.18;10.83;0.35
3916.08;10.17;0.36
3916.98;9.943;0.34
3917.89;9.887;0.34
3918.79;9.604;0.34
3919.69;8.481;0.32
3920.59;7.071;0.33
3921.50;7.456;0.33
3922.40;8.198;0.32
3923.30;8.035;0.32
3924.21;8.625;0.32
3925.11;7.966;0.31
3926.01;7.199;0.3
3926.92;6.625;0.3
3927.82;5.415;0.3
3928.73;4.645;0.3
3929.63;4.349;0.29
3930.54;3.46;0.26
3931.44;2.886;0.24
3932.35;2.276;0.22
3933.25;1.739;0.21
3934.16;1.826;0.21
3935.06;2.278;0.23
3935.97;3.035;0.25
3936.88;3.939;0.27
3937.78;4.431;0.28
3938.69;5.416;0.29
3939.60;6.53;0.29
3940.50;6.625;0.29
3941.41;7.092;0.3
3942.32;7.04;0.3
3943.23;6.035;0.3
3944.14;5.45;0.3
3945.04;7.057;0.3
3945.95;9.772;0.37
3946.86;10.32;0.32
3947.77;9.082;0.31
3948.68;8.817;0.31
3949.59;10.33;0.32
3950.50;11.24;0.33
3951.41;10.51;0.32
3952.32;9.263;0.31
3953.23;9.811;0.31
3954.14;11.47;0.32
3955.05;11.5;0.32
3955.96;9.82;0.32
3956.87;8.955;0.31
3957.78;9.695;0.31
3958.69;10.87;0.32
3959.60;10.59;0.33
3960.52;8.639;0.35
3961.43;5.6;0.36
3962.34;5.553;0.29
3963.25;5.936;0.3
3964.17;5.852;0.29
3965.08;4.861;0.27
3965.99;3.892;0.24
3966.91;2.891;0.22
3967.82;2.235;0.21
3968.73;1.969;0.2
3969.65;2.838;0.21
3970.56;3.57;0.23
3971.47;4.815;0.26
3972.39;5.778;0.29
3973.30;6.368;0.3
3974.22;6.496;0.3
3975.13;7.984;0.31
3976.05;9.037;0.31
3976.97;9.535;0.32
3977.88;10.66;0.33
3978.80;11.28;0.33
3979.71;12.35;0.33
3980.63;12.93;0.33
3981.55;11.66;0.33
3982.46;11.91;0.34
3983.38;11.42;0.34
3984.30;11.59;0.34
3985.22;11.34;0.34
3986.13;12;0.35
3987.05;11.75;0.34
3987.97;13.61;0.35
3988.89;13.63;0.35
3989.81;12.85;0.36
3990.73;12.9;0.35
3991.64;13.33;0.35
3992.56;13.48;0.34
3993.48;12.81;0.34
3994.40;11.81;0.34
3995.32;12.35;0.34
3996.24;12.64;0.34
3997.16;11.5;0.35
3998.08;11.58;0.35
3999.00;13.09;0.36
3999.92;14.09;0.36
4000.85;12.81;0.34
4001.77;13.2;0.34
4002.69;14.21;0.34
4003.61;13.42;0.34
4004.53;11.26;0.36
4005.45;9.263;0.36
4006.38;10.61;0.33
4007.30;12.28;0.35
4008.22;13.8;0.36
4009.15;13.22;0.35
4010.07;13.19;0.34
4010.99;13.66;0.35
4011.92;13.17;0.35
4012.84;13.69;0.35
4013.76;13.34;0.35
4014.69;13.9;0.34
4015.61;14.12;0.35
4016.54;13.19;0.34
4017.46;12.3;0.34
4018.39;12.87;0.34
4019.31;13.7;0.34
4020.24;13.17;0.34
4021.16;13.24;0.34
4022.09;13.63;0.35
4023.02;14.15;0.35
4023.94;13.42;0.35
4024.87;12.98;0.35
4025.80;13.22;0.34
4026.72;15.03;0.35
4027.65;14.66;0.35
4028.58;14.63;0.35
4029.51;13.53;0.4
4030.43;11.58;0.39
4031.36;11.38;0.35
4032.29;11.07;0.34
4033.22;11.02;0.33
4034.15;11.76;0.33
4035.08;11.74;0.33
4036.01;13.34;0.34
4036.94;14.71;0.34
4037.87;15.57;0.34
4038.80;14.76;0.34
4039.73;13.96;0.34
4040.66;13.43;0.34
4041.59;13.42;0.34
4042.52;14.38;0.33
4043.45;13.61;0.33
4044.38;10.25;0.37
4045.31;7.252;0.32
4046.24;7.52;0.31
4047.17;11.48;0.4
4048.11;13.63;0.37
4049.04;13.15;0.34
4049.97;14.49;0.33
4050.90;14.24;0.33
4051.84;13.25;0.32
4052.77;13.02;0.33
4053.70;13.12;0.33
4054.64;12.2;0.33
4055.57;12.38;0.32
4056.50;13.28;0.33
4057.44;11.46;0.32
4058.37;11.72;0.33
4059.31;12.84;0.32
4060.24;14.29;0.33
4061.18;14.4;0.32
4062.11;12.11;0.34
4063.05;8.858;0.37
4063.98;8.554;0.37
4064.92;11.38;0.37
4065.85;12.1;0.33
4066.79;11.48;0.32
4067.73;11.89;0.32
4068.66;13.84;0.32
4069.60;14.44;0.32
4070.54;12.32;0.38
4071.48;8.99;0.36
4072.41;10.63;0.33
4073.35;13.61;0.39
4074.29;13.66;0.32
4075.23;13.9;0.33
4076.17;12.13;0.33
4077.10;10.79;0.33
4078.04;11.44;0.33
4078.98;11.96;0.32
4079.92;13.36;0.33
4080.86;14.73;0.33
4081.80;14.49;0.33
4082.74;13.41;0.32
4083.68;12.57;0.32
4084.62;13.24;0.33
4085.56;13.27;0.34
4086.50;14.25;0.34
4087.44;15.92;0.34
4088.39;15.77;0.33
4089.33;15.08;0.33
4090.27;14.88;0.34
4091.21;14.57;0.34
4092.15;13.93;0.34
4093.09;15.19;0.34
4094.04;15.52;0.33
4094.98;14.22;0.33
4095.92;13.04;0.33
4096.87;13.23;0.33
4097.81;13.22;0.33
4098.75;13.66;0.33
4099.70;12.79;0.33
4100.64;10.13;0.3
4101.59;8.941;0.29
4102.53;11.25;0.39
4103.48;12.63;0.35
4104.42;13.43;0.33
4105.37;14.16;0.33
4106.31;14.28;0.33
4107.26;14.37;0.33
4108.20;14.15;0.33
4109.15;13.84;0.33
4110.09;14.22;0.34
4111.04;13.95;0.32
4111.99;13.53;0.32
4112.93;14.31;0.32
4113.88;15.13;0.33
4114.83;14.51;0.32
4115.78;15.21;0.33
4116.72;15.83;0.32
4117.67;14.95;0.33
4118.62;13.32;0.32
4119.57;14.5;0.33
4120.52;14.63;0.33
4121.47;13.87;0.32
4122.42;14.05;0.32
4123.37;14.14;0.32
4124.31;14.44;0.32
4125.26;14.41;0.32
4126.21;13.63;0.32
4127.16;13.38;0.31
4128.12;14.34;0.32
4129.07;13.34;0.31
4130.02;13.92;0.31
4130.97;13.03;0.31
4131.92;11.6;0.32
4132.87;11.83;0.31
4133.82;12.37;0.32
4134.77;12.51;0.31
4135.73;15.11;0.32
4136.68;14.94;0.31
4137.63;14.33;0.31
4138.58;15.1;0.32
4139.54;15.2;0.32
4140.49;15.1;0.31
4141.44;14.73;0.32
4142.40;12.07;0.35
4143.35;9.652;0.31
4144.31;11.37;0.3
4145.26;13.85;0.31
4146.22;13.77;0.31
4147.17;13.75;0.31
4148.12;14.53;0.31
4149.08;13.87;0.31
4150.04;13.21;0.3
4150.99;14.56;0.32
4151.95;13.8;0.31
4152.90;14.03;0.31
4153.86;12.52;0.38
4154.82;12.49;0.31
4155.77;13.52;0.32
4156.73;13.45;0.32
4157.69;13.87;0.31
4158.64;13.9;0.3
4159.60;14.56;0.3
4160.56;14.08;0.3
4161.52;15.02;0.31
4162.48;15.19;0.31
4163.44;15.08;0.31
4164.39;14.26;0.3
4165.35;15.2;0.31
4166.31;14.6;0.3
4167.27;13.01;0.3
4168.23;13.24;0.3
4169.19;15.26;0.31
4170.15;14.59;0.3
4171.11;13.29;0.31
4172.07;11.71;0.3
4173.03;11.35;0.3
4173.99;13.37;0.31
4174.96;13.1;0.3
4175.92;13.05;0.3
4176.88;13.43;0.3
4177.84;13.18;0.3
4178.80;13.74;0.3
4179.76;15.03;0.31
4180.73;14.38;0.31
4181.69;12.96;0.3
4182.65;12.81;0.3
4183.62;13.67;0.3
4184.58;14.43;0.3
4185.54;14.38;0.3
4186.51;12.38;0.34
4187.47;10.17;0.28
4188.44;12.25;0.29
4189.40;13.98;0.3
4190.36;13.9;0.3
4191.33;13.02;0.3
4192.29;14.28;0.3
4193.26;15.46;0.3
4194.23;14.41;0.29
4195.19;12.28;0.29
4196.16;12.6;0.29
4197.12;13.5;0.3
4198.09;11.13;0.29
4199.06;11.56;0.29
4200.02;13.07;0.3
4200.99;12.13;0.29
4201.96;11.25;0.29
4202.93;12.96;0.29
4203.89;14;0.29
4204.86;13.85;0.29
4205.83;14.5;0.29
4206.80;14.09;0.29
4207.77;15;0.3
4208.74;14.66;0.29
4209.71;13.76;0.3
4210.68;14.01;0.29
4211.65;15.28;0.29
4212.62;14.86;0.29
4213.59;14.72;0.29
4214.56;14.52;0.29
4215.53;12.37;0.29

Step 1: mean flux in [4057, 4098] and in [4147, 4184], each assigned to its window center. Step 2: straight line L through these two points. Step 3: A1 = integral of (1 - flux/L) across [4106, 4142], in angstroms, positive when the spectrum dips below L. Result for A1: -1.86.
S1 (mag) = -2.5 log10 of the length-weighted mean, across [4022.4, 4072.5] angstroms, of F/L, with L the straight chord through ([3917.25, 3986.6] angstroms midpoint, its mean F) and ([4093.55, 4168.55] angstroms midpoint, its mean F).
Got -0.17 mag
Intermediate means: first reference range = 7.43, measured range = 12.6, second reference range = 13.7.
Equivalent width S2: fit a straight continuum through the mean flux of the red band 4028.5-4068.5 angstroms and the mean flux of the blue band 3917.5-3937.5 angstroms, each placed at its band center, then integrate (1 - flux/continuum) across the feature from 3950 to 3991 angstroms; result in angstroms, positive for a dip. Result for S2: -4.0 angstroms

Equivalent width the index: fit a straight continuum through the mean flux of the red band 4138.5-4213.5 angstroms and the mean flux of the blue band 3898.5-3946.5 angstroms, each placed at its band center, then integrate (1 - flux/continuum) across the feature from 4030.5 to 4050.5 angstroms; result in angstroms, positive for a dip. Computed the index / -4.2 angstroms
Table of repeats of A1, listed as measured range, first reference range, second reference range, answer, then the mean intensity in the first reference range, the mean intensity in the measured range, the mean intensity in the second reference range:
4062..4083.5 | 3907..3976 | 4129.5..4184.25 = -1.9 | 7.31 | 12.2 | 13.6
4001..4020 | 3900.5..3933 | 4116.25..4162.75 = -4.2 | 8.26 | 12.9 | 13.8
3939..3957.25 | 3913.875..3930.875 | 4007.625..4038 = 0.9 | 7.83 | 8.81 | 13.2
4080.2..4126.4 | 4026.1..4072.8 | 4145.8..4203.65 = -3.6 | 12.5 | 13.9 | 13.5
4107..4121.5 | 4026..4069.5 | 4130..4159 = -1.3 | 12.6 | 14.4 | 13.5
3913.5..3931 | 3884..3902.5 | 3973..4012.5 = 3.2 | 8.71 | 7.86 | 11.9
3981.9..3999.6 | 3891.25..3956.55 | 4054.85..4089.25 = -3.9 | 8.14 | 12.4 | 12.7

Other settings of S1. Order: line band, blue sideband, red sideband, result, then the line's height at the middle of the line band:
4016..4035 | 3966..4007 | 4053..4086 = -0.15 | 11.3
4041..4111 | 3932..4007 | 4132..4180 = -0.11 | 11.6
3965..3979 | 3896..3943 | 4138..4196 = 0.46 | 8.87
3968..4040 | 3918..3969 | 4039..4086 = -0.22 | 9.69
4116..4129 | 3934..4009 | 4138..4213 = -0.15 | 12.5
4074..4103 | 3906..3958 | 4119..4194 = -0.13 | 11.9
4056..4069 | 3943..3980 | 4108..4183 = -0.09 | 11.1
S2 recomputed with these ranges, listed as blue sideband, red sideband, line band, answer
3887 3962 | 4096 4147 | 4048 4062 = -1.6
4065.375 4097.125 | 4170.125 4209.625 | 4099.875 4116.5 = -0.1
